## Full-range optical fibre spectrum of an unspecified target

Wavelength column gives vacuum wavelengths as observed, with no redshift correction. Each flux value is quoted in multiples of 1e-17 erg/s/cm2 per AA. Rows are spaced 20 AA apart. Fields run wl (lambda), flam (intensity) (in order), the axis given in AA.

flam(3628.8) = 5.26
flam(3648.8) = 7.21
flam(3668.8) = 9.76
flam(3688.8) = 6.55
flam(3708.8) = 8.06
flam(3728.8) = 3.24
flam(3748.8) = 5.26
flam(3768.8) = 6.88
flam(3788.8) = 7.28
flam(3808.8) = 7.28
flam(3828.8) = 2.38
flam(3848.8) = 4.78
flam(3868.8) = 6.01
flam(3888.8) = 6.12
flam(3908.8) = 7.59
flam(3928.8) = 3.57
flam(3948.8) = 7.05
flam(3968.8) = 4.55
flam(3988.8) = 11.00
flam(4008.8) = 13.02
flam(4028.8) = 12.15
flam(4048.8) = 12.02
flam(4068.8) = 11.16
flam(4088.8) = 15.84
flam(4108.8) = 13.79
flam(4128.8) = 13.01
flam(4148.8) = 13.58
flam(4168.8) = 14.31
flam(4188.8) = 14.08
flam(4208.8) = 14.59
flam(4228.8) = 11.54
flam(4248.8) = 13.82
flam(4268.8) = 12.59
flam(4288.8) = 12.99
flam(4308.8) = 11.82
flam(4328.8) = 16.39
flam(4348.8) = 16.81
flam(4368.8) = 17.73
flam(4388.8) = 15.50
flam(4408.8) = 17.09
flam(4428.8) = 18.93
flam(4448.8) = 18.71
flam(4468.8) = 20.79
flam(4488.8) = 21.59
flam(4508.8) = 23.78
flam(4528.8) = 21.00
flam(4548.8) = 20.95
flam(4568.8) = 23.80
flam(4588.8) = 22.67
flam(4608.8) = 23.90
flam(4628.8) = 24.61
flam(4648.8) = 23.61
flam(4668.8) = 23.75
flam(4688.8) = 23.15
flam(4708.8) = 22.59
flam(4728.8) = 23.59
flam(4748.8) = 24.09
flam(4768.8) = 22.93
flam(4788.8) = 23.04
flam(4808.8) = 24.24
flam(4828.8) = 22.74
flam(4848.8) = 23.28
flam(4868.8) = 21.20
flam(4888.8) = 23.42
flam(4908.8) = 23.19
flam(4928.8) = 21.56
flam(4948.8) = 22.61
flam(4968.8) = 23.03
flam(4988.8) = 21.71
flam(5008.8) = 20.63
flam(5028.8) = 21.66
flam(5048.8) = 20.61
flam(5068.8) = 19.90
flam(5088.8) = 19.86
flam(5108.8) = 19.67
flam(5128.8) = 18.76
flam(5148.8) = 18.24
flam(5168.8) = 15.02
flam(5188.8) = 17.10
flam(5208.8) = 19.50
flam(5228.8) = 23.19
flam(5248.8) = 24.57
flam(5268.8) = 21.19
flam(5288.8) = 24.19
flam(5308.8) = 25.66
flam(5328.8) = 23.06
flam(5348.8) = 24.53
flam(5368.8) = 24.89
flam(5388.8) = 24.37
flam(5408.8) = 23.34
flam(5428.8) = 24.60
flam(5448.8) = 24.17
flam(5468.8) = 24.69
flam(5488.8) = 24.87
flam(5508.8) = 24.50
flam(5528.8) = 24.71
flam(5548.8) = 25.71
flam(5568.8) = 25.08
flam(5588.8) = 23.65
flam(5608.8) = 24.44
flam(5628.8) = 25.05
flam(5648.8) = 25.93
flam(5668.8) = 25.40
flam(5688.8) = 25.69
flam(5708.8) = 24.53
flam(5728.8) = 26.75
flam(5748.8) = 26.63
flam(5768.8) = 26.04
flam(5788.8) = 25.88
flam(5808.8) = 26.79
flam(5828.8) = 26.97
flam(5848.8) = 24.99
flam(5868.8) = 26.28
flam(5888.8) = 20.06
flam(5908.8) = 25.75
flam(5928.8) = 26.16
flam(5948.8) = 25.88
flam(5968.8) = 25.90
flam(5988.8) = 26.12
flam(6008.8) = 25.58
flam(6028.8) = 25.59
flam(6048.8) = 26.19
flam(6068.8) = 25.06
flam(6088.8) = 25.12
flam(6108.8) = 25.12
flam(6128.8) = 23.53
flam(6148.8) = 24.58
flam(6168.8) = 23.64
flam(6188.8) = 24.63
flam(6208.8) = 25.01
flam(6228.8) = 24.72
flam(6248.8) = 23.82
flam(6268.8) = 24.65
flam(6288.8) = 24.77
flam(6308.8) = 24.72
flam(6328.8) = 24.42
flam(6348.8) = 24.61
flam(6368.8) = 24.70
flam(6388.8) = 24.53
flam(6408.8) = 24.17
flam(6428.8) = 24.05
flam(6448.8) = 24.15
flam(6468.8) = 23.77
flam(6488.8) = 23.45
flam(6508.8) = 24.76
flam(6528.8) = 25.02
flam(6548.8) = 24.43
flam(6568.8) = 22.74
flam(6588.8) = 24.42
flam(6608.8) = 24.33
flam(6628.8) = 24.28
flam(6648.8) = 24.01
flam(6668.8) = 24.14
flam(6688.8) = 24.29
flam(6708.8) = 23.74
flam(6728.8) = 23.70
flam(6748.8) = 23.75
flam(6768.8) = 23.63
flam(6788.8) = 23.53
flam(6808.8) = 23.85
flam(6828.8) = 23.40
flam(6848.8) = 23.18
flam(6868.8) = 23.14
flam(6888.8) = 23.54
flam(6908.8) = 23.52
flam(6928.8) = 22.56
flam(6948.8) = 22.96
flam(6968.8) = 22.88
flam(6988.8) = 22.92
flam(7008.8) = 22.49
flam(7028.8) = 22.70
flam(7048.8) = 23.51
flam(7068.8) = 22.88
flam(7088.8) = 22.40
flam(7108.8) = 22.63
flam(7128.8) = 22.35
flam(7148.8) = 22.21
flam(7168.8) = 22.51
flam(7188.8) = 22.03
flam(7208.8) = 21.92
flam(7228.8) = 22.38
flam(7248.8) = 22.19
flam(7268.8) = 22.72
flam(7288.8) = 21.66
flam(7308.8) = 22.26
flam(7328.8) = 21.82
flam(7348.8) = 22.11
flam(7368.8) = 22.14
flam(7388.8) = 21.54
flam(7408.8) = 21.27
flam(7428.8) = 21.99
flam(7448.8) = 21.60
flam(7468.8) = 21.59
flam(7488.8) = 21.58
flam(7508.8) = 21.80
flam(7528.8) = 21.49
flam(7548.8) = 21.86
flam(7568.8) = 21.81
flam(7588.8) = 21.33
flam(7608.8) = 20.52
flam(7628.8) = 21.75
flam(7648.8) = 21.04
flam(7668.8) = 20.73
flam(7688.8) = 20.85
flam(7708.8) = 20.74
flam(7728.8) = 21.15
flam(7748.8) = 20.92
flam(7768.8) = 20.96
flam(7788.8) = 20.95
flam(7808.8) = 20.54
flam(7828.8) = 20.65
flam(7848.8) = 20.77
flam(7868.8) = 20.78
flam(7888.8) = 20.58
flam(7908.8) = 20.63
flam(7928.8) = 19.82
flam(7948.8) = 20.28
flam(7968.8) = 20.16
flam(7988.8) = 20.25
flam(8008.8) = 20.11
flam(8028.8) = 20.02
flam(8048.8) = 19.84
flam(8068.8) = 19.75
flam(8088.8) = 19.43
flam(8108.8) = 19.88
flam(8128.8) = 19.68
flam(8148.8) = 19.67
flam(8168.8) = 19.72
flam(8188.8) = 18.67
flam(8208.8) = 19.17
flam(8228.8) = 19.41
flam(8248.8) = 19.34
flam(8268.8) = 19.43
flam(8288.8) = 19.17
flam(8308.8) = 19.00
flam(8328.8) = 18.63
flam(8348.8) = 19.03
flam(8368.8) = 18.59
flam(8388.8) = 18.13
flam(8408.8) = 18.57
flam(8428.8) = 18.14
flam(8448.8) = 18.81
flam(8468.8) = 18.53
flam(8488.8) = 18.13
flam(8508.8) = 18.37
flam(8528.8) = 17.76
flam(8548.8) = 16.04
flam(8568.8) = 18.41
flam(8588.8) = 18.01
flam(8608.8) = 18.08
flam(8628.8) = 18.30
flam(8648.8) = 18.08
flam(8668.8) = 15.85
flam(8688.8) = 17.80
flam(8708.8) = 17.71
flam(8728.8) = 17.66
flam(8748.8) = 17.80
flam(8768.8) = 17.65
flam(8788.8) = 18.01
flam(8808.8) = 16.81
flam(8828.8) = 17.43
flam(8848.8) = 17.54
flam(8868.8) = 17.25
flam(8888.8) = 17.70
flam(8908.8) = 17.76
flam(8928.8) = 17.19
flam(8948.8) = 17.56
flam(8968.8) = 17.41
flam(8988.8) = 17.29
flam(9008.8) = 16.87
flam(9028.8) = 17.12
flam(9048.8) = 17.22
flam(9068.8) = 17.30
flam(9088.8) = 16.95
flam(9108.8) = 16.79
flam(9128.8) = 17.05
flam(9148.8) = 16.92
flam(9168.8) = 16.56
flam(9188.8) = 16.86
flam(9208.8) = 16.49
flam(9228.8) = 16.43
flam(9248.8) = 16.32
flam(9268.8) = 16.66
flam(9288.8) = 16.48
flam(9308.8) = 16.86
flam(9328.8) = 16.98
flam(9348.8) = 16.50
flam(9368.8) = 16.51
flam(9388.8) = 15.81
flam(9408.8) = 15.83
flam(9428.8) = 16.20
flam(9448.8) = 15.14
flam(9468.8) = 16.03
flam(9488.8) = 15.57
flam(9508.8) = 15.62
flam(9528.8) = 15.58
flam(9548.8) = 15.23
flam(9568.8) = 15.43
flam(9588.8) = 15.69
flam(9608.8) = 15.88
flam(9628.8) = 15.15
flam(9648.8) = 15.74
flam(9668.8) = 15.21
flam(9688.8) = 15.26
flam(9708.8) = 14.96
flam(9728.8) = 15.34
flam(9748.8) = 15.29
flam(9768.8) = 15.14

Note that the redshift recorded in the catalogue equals 0.00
